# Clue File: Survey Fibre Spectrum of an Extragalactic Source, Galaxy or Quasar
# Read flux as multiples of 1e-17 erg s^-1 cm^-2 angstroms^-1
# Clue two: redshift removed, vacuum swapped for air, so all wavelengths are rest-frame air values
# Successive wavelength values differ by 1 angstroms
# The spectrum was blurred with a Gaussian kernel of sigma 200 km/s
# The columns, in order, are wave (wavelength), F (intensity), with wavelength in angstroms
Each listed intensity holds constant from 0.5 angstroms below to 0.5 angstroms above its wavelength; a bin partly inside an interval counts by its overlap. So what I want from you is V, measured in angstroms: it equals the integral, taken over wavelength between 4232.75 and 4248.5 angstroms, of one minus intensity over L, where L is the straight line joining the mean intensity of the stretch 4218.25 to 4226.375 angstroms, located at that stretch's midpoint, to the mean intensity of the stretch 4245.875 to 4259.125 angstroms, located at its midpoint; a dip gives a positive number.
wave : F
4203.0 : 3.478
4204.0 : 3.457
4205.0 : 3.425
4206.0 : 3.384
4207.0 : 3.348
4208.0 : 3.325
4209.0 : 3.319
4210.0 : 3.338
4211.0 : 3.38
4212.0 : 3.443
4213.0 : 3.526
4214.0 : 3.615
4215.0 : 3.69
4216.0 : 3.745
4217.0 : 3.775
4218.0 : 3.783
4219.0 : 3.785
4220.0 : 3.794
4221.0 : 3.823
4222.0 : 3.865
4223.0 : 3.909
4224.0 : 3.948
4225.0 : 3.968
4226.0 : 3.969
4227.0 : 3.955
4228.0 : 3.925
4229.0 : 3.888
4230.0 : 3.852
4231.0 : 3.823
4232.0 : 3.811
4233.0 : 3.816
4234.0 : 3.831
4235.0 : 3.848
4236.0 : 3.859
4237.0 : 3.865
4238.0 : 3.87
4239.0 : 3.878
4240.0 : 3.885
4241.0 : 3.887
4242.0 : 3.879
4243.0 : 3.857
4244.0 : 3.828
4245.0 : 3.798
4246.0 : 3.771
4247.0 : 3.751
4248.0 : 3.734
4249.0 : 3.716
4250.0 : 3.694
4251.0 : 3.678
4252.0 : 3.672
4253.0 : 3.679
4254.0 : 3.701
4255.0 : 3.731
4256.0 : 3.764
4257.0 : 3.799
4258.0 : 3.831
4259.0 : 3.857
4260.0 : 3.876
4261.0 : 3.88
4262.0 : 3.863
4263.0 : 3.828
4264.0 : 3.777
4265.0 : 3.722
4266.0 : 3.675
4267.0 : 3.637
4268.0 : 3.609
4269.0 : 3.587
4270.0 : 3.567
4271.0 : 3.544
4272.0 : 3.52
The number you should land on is -0.2 angstroms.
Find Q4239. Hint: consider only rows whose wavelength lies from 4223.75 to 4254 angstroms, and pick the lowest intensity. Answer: 3.672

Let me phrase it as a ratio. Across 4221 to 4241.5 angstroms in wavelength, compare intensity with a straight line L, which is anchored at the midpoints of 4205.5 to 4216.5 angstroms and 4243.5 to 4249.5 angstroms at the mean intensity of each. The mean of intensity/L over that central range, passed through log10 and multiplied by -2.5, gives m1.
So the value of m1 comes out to -0.07 mag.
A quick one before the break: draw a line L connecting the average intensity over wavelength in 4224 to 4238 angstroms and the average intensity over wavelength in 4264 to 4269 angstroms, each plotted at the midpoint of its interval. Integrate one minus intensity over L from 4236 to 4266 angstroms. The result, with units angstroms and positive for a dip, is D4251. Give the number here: -0.3 angstroms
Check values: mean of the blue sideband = 3.88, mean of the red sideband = 3.67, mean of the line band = 3.79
